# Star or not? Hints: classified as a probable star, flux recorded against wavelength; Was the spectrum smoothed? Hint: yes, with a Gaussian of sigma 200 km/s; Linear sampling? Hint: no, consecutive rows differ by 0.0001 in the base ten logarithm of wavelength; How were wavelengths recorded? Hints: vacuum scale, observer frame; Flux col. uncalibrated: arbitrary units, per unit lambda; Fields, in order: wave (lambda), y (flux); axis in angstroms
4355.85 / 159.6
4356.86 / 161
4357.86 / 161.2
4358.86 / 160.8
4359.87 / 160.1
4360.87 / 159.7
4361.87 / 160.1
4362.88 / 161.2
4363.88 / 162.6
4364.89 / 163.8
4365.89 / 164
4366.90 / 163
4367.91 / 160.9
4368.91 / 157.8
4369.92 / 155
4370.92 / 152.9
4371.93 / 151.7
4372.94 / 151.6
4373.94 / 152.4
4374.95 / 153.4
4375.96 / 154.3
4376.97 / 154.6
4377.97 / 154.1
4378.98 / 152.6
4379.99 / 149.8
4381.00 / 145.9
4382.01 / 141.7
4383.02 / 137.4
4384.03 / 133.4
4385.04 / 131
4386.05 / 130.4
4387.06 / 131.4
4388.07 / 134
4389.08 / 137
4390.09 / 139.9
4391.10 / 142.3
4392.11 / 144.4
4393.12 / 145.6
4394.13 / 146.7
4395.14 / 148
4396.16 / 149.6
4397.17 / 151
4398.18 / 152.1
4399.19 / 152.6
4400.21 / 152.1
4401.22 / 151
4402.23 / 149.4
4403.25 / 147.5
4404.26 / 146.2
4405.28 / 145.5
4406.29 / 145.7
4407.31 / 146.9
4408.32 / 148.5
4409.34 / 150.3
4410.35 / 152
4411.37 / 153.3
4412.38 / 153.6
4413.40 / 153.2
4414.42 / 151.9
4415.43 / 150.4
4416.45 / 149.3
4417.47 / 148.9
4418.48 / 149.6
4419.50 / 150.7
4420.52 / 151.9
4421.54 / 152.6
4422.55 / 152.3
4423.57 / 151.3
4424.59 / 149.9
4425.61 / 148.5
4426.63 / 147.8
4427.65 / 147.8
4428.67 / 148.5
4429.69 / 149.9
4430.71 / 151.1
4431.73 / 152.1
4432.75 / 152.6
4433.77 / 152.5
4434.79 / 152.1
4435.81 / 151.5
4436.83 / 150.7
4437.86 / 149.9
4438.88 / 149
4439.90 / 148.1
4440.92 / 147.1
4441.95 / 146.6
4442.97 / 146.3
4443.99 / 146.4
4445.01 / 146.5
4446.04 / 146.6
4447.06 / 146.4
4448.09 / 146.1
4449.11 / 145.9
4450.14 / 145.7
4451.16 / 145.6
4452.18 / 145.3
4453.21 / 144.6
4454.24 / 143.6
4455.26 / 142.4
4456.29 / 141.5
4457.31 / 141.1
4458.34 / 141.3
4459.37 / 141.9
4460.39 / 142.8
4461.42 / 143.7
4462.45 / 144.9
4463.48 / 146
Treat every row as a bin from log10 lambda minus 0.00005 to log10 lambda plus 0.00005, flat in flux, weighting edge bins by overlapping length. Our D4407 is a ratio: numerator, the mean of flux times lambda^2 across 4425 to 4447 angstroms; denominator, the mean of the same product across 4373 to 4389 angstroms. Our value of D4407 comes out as 1.1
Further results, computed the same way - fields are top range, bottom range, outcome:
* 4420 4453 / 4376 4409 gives 1.05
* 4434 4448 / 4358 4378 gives 0.97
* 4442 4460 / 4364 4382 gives 0.97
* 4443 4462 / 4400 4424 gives 0.98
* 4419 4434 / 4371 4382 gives 1.02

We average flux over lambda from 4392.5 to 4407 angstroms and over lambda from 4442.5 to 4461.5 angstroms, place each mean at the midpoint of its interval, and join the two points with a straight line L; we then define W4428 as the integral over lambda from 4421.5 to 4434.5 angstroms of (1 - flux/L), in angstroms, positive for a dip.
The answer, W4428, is -0.4 angstroms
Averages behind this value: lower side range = 149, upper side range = 144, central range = 151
